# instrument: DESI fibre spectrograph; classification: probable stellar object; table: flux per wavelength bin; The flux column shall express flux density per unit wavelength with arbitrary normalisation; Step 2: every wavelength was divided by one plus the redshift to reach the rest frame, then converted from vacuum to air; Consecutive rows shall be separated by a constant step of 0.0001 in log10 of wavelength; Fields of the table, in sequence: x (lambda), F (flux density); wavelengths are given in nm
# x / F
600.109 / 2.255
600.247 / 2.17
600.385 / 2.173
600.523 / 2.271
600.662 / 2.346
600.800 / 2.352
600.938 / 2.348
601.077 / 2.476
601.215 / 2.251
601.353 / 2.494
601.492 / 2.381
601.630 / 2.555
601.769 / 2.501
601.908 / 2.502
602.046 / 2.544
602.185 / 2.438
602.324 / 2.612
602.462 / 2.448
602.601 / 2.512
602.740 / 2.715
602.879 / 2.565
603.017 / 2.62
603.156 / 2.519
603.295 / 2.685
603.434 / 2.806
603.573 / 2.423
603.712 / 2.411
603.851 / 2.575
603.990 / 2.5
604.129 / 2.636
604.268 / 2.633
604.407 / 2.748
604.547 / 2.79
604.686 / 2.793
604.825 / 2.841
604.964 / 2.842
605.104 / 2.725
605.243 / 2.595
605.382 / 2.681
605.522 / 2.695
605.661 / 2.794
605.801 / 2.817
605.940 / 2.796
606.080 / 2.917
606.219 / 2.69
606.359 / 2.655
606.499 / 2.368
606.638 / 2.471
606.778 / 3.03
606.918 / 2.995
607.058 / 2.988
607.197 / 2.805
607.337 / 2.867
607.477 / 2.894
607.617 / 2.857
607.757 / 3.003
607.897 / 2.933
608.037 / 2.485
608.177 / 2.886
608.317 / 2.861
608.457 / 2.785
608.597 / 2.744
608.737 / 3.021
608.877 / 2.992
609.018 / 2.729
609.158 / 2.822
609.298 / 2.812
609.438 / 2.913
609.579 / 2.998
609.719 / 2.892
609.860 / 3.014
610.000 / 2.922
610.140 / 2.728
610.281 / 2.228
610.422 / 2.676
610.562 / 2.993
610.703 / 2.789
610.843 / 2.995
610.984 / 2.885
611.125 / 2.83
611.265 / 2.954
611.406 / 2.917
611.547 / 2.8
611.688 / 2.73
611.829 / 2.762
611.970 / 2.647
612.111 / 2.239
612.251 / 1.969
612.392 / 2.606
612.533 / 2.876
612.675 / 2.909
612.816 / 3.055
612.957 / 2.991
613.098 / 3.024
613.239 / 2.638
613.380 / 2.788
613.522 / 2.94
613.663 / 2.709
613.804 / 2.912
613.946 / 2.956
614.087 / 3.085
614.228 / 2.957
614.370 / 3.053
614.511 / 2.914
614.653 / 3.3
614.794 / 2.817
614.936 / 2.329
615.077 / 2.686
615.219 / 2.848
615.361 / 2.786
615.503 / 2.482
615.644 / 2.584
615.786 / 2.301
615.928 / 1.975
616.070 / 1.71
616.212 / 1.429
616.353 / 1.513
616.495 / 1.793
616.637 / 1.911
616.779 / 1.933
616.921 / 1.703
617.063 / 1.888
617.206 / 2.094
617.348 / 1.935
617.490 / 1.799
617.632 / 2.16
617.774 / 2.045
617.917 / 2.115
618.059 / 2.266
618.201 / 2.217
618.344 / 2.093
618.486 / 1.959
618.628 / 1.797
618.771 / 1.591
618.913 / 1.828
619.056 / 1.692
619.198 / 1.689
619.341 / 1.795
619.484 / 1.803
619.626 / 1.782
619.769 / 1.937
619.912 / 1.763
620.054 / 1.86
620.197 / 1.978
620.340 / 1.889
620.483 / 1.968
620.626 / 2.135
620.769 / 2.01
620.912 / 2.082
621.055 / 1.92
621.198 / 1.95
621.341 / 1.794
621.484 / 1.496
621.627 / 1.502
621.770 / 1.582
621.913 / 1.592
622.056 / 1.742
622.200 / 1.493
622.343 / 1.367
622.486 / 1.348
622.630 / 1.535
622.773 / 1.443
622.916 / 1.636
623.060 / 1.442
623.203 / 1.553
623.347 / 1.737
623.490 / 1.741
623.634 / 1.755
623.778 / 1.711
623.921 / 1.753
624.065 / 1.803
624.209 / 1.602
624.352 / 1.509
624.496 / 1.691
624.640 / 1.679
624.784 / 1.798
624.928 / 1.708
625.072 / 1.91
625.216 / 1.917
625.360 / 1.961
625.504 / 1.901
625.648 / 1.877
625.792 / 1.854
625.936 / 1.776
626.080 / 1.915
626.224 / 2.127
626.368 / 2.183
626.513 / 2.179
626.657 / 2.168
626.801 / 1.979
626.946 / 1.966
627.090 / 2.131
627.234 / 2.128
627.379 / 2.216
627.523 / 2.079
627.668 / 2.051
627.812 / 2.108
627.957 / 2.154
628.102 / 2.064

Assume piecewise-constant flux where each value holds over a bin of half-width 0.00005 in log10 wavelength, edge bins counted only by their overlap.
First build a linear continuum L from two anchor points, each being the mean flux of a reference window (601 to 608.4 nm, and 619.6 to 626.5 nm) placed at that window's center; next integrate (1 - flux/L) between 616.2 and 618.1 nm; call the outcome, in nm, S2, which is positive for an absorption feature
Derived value 0.14 nm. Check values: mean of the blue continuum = 2.67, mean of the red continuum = 1.77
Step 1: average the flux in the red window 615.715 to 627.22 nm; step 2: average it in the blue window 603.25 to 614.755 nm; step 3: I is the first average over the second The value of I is 0.7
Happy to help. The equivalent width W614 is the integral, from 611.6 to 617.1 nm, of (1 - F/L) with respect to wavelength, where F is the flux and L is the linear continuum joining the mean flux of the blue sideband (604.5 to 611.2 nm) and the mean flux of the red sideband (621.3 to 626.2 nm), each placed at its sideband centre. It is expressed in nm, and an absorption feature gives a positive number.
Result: -0.42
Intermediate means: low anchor 2.81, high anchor 1.68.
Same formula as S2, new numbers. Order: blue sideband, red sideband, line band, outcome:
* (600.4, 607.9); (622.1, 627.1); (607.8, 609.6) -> -0.29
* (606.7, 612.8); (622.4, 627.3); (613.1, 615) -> -0.27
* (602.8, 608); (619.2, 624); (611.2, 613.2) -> -0.38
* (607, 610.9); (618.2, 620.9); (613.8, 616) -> -0.42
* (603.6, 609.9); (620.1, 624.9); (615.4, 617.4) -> 0.15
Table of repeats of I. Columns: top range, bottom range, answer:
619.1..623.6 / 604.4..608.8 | 0.62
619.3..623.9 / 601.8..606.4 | 0.65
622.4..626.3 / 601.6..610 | 0.63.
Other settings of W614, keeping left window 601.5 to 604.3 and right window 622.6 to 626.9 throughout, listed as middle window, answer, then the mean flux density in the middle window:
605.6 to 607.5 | -0.28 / 2.79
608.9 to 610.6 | -0.36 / 2.81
